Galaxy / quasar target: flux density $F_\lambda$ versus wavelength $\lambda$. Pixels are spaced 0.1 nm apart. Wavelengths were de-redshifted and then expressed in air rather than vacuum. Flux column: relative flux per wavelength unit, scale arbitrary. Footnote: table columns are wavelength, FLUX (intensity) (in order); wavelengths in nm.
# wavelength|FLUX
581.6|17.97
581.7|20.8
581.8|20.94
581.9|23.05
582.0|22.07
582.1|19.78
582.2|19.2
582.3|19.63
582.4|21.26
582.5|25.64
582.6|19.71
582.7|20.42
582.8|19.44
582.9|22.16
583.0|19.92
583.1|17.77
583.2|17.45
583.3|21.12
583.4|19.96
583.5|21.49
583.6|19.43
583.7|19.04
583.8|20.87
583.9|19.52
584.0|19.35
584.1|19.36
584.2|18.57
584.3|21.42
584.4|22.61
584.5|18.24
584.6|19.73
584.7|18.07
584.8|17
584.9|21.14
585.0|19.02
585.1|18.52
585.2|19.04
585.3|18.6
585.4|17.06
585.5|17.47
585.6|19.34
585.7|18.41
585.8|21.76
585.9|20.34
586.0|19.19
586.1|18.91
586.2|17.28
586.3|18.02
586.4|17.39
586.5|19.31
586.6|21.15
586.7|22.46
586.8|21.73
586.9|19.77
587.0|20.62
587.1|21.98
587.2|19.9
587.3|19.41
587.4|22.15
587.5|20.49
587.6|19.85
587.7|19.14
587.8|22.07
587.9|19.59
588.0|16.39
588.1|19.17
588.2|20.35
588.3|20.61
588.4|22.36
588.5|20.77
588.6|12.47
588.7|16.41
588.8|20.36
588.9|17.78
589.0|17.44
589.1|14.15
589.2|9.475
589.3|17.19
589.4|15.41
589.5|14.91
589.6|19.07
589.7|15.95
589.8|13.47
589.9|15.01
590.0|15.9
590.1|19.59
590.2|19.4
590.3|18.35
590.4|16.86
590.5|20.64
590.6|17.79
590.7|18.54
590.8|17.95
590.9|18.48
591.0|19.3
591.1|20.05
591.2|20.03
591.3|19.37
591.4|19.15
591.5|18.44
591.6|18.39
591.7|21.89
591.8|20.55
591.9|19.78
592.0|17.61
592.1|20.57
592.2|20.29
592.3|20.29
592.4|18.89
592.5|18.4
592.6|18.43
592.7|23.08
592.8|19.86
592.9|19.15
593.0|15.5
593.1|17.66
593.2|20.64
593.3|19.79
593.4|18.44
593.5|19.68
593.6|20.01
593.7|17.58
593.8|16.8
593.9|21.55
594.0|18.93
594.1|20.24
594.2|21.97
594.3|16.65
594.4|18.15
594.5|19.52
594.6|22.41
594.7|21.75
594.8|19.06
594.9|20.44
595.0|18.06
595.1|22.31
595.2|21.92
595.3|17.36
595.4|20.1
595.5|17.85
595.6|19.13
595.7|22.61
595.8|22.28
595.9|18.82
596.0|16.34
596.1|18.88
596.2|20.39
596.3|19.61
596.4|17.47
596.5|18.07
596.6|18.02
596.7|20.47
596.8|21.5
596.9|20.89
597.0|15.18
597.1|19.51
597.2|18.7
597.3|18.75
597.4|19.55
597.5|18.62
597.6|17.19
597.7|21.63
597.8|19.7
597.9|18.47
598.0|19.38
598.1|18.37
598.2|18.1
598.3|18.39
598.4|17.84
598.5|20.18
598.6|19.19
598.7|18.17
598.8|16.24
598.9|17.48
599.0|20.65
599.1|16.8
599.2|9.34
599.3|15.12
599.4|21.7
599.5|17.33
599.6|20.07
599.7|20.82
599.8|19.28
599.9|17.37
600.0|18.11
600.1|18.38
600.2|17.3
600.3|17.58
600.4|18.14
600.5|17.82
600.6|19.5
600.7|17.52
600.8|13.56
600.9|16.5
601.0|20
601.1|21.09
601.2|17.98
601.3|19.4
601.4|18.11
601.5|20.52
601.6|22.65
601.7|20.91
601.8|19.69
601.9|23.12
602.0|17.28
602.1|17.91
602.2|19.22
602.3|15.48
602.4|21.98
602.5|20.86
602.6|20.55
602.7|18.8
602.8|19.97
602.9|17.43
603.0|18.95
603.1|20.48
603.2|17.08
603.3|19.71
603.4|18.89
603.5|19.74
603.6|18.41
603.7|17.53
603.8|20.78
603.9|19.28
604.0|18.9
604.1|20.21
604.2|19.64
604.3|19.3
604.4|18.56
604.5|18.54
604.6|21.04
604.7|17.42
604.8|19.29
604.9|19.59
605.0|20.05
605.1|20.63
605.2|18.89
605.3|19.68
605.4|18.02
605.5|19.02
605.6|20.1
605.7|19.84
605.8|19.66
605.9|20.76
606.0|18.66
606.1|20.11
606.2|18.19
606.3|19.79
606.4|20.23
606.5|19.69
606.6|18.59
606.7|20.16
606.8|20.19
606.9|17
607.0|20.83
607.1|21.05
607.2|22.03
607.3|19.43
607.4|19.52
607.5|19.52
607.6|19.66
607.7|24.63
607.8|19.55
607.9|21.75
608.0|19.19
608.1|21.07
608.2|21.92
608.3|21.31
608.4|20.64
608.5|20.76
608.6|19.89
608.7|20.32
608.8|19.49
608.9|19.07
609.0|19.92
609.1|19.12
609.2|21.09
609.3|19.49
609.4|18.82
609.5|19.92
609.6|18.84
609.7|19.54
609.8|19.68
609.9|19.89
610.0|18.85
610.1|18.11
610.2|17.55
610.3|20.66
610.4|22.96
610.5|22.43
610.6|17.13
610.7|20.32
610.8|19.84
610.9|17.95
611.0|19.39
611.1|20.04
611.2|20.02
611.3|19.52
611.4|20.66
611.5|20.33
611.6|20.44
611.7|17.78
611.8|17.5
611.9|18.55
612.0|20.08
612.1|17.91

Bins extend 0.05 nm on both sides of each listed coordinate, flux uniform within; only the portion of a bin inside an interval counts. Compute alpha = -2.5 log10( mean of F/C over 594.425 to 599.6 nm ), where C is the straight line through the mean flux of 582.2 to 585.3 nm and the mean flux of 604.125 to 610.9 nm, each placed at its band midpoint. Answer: 0.05 mag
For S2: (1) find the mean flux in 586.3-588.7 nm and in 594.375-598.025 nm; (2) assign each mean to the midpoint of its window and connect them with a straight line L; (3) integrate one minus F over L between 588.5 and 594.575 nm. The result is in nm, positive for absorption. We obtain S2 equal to 0.40 nm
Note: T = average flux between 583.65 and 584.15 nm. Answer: 19.6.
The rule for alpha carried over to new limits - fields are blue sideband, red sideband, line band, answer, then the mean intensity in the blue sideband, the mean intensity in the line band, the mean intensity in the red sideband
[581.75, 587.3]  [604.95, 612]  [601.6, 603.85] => 0.025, 19.9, 19.4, 19.8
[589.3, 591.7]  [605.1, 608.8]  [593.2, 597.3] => -0.051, 18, 19.5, 20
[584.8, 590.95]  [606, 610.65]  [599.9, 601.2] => 0.087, 18.6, 17.9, 20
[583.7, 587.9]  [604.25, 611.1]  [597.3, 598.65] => 0.043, 19.7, 19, 19.8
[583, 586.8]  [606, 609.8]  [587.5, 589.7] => 0.094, 19.4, 17.9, 20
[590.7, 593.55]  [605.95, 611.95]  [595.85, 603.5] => 0.048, 19.3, 18.7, 19.8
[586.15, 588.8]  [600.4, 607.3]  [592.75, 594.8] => 0.012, 19.7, 19.3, 19.3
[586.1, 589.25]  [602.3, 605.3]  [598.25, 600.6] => 0.073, 19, 18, 19.3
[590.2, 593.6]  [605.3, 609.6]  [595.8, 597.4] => 0.027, 19.2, 19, 20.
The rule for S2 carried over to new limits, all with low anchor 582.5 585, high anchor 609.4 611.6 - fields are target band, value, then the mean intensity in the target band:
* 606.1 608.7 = -0.07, 20.3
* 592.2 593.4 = 0.03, 19.3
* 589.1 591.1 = 0.28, 17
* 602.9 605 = 0.06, 19.1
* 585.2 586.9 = 0.05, 19.3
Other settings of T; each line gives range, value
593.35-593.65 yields 19.4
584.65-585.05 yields 18.8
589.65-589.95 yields 14.8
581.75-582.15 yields 21.5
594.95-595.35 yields 19.9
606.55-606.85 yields 19.6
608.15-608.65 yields 20.9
